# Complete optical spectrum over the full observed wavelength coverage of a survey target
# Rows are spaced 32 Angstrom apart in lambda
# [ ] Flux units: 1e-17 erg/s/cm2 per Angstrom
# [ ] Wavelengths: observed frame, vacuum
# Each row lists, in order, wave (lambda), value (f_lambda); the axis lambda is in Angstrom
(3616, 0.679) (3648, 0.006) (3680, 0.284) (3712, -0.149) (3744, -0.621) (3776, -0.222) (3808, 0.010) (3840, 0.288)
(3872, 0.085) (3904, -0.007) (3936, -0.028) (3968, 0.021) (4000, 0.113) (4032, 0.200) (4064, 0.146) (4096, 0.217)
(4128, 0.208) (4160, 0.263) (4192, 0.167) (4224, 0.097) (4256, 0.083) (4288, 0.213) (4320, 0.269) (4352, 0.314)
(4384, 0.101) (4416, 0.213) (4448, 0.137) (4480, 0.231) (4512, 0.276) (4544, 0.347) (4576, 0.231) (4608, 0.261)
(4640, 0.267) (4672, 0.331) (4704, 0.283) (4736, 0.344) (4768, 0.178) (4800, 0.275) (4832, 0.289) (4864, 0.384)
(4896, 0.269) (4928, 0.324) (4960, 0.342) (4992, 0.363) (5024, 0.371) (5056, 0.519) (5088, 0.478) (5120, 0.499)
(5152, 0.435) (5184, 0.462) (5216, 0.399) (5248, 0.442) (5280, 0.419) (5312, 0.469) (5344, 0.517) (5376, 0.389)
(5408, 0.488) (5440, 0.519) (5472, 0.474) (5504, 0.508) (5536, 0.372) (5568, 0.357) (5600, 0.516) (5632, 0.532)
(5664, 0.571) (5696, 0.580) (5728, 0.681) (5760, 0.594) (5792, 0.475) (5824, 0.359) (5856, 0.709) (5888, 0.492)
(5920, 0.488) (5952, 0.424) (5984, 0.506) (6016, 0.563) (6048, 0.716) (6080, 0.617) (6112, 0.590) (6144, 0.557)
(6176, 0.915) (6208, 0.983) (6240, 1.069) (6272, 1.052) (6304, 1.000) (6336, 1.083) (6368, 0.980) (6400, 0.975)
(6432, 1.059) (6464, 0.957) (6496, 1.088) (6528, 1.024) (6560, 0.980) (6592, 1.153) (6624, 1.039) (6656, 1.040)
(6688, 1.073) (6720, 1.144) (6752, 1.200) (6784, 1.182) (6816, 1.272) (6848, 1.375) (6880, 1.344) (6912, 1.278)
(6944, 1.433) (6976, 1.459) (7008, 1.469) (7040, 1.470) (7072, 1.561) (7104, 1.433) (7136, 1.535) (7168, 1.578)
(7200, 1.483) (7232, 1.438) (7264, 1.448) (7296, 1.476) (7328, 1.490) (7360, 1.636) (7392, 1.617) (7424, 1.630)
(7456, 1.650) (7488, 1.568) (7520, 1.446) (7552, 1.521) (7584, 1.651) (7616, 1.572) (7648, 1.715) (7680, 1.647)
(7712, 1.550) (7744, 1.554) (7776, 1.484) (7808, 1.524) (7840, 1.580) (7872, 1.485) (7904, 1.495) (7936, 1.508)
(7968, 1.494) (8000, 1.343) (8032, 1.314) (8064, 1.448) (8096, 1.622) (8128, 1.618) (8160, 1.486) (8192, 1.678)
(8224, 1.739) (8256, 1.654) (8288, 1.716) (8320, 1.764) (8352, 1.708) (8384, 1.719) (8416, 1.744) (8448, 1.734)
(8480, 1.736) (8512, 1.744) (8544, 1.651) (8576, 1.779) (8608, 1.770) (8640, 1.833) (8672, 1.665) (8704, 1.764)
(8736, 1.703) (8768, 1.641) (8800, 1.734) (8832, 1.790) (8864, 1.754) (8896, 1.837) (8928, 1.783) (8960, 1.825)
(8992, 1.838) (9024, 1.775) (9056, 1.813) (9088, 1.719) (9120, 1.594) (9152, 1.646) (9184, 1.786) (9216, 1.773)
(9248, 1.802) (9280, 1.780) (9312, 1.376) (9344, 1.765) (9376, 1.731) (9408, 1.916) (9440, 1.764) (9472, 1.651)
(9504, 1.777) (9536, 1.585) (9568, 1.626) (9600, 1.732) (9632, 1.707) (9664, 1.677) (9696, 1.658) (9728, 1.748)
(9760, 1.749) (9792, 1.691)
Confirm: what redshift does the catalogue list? 0.55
